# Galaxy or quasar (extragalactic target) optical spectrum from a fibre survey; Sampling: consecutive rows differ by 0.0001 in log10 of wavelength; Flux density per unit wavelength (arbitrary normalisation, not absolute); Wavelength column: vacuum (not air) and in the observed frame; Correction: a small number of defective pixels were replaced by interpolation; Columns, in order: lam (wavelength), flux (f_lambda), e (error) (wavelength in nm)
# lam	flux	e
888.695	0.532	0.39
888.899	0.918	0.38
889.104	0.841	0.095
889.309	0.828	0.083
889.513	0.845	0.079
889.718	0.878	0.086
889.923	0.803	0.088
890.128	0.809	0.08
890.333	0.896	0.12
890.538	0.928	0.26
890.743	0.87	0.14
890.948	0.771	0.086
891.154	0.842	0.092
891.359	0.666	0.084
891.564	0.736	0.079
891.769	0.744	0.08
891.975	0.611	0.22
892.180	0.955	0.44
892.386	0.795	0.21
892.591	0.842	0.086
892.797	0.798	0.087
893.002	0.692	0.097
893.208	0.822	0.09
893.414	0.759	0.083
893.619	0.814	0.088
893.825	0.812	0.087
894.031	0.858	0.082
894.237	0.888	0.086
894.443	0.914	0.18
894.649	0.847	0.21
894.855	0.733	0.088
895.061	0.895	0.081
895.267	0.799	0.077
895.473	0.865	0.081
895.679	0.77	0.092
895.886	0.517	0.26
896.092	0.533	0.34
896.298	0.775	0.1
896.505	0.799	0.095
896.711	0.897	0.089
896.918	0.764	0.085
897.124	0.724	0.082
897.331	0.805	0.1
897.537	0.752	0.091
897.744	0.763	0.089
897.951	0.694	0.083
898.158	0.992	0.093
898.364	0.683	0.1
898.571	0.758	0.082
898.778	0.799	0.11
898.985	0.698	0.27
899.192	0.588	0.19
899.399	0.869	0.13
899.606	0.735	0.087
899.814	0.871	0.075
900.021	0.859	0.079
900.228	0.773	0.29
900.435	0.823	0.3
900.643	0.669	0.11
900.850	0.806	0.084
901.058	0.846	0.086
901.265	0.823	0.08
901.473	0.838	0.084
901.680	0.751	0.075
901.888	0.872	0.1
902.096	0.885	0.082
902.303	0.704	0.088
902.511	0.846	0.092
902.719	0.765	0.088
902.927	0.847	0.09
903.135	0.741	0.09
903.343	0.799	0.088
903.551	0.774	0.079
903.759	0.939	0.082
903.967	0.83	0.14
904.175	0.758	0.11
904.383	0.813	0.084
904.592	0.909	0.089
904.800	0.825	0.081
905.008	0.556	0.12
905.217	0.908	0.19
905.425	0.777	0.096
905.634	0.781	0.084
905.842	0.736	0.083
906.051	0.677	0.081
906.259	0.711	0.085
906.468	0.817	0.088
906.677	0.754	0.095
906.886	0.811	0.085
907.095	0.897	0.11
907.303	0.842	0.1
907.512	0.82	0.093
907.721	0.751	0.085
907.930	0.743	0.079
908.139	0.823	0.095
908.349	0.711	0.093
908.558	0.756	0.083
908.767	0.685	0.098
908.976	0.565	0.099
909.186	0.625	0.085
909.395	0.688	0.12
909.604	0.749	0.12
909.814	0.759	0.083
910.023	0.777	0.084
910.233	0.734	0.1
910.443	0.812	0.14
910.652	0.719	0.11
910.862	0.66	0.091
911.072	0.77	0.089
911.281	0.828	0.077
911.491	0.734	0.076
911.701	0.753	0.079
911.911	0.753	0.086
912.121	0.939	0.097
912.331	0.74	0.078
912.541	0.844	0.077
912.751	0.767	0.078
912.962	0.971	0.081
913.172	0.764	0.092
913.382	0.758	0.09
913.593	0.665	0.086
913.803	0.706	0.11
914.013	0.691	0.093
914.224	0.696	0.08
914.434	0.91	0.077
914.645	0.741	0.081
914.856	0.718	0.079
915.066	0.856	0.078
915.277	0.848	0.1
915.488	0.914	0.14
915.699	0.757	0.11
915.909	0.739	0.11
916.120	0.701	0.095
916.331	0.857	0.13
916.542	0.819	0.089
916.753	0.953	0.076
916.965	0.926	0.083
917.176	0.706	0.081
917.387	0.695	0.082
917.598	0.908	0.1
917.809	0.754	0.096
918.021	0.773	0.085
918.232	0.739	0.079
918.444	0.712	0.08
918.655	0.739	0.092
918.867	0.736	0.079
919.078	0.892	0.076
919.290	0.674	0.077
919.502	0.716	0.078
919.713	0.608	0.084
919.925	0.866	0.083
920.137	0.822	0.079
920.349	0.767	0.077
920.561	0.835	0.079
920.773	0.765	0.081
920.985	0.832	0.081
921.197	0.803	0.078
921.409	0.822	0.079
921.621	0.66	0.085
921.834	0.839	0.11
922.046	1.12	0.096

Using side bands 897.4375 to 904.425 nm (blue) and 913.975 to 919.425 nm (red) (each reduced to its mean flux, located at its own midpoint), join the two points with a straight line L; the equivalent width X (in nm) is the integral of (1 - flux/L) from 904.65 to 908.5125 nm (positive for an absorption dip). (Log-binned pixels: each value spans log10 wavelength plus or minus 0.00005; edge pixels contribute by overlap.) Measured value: 0.07 nm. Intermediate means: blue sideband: 0.793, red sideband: 0.787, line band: 0.776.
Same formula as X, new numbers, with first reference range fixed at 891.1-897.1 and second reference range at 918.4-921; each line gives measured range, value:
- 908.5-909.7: 0.15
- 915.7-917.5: -0.07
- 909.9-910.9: 0.03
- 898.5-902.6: -0.06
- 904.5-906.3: 0.02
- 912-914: -0.05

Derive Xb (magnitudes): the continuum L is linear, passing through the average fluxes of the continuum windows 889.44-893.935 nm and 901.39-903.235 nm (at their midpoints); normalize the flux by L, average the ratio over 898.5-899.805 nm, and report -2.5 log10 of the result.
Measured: 0.08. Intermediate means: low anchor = 0.804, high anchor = 0.805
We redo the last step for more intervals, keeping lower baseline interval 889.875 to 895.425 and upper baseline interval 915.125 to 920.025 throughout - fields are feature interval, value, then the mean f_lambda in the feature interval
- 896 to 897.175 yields 0.08 mag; 0.752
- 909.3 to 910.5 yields 0.06 mag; 0.751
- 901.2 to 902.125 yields -0.04 mag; 0.83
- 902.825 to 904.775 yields -0.03 mag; 0.823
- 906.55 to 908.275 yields -0.01 mag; 0.803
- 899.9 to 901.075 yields 0.01 mag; 0.793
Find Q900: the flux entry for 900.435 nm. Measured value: 0.823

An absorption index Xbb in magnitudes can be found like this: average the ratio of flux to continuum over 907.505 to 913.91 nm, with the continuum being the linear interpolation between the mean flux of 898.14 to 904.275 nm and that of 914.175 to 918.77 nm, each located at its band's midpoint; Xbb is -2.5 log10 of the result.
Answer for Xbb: 0.059 mag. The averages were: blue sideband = 0.795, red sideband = 0.795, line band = 0.753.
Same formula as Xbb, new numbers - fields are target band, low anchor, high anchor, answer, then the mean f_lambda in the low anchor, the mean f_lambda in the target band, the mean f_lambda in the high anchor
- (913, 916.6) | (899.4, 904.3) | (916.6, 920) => 0.01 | 0.808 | 0.776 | 0.775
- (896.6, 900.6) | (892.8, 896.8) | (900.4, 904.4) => 0.02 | 0.789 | 0.78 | 0.806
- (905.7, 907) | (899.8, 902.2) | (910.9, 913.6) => 0.07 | 0.816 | 0.753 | 0.792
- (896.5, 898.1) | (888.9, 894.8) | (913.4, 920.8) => 0.04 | 0.818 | 0.779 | 0.777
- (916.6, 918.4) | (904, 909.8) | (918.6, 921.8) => -0.05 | 0.76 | 0.804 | 0.771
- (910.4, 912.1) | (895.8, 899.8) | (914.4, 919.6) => 0.02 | 0.748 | 0.761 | 0.79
